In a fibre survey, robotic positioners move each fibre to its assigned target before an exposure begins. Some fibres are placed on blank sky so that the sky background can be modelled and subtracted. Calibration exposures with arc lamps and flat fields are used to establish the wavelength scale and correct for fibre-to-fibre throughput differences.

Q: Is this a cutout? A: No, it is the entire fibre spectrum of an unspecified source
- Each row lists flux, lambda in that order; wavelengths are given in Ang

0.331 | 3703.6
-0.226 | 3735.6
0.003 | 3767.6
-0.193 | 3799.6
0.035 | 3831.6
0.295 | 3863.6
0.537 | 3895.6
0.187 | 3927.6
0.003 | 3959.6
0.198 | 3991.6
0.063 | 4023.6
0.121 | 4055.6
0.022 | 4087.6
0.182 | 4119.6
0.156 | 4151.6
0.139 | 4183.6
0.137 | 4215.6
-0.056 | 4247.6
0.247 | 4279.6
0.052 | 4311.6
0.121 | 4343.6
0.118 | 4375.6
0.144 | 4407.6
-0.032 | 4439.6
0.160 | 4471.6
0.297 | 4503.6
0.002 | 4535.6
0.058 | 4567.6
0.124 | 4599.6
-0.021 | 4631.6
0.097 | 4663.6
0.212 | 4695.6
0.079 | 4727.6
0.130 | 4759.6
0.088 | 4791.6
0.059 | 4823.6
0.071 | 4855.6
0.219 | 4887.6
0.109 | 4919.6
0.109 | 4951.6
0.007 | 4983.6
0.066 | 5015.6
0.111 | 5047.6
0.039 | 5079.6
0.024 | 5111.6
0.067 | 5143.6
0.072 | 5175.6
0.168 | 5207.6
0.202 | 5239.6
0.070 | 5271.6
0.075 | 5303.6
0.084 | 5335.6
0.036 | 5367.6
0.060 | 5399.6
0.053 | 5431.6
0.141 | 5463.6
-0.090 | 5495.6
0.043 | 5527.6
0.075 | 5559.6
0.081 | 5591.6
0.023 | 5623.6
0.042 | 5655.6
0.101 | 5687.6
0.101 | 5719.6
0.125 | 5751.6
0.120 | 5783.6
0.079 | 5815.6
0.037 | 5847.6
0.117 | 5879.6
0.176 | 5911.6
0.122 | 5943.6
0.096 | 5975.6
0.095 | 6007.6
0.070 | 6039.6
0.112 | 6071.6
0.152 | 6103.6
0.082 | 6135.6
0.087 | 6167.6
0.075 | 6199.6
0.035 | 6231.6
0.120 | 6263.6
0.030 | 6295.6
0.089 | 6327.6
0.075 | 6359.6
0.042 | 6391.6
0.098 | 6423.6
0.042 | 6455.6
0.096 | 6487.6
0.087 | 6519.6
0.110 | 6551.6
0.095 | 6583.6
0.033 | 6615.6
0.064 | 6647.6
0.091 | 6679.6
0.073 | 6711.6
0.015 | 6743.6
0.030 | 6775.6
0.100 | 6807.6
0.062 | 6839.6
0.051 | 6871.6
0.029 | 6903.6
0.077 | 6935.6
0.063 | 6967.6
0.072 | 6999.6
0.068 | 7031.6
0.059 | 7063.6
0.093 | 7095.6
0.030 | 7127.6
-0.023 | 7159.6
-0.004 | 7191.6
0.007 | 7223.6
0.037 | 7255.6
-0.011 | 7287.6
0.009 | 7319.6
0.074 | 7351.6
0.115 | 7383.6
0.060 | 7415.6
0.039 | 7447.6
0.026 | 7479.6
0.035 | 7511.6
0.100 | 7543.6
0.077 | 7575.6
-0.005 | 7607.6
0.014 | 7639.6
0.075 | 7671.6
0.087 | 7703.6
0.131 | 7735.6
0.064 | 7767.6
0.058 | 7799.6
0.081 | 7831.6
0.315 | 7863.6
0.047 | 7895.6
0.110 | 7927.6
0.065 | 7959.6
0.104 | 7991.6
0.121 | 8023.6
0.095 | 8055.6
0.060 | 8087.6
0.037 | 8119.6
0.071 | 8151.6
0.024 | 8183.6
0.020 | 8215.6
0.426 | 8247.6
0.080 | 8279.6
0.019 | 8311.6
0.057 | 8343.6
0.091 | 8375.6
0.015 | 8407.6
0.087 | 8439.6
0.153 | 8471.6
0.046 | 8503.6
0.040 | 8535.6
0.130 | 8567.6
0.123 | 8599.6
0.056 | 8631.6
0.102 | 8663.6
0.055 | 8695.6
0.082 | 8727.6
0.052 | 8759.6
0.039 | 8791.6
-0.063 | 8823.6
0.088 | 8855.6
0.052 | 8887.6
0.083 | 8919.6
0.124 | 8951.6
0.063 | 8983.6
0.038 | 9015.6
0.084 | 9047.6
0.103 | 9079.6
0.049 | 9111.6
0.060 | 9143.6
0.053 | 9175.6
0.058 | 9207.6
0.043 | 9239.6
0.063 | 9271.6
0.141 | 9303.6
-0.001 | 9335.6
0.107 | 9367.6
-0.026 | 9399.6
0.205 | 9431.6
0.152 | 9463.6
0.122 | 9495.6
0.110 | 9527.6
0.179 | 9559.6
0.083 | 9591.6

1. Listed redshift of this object 1.21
